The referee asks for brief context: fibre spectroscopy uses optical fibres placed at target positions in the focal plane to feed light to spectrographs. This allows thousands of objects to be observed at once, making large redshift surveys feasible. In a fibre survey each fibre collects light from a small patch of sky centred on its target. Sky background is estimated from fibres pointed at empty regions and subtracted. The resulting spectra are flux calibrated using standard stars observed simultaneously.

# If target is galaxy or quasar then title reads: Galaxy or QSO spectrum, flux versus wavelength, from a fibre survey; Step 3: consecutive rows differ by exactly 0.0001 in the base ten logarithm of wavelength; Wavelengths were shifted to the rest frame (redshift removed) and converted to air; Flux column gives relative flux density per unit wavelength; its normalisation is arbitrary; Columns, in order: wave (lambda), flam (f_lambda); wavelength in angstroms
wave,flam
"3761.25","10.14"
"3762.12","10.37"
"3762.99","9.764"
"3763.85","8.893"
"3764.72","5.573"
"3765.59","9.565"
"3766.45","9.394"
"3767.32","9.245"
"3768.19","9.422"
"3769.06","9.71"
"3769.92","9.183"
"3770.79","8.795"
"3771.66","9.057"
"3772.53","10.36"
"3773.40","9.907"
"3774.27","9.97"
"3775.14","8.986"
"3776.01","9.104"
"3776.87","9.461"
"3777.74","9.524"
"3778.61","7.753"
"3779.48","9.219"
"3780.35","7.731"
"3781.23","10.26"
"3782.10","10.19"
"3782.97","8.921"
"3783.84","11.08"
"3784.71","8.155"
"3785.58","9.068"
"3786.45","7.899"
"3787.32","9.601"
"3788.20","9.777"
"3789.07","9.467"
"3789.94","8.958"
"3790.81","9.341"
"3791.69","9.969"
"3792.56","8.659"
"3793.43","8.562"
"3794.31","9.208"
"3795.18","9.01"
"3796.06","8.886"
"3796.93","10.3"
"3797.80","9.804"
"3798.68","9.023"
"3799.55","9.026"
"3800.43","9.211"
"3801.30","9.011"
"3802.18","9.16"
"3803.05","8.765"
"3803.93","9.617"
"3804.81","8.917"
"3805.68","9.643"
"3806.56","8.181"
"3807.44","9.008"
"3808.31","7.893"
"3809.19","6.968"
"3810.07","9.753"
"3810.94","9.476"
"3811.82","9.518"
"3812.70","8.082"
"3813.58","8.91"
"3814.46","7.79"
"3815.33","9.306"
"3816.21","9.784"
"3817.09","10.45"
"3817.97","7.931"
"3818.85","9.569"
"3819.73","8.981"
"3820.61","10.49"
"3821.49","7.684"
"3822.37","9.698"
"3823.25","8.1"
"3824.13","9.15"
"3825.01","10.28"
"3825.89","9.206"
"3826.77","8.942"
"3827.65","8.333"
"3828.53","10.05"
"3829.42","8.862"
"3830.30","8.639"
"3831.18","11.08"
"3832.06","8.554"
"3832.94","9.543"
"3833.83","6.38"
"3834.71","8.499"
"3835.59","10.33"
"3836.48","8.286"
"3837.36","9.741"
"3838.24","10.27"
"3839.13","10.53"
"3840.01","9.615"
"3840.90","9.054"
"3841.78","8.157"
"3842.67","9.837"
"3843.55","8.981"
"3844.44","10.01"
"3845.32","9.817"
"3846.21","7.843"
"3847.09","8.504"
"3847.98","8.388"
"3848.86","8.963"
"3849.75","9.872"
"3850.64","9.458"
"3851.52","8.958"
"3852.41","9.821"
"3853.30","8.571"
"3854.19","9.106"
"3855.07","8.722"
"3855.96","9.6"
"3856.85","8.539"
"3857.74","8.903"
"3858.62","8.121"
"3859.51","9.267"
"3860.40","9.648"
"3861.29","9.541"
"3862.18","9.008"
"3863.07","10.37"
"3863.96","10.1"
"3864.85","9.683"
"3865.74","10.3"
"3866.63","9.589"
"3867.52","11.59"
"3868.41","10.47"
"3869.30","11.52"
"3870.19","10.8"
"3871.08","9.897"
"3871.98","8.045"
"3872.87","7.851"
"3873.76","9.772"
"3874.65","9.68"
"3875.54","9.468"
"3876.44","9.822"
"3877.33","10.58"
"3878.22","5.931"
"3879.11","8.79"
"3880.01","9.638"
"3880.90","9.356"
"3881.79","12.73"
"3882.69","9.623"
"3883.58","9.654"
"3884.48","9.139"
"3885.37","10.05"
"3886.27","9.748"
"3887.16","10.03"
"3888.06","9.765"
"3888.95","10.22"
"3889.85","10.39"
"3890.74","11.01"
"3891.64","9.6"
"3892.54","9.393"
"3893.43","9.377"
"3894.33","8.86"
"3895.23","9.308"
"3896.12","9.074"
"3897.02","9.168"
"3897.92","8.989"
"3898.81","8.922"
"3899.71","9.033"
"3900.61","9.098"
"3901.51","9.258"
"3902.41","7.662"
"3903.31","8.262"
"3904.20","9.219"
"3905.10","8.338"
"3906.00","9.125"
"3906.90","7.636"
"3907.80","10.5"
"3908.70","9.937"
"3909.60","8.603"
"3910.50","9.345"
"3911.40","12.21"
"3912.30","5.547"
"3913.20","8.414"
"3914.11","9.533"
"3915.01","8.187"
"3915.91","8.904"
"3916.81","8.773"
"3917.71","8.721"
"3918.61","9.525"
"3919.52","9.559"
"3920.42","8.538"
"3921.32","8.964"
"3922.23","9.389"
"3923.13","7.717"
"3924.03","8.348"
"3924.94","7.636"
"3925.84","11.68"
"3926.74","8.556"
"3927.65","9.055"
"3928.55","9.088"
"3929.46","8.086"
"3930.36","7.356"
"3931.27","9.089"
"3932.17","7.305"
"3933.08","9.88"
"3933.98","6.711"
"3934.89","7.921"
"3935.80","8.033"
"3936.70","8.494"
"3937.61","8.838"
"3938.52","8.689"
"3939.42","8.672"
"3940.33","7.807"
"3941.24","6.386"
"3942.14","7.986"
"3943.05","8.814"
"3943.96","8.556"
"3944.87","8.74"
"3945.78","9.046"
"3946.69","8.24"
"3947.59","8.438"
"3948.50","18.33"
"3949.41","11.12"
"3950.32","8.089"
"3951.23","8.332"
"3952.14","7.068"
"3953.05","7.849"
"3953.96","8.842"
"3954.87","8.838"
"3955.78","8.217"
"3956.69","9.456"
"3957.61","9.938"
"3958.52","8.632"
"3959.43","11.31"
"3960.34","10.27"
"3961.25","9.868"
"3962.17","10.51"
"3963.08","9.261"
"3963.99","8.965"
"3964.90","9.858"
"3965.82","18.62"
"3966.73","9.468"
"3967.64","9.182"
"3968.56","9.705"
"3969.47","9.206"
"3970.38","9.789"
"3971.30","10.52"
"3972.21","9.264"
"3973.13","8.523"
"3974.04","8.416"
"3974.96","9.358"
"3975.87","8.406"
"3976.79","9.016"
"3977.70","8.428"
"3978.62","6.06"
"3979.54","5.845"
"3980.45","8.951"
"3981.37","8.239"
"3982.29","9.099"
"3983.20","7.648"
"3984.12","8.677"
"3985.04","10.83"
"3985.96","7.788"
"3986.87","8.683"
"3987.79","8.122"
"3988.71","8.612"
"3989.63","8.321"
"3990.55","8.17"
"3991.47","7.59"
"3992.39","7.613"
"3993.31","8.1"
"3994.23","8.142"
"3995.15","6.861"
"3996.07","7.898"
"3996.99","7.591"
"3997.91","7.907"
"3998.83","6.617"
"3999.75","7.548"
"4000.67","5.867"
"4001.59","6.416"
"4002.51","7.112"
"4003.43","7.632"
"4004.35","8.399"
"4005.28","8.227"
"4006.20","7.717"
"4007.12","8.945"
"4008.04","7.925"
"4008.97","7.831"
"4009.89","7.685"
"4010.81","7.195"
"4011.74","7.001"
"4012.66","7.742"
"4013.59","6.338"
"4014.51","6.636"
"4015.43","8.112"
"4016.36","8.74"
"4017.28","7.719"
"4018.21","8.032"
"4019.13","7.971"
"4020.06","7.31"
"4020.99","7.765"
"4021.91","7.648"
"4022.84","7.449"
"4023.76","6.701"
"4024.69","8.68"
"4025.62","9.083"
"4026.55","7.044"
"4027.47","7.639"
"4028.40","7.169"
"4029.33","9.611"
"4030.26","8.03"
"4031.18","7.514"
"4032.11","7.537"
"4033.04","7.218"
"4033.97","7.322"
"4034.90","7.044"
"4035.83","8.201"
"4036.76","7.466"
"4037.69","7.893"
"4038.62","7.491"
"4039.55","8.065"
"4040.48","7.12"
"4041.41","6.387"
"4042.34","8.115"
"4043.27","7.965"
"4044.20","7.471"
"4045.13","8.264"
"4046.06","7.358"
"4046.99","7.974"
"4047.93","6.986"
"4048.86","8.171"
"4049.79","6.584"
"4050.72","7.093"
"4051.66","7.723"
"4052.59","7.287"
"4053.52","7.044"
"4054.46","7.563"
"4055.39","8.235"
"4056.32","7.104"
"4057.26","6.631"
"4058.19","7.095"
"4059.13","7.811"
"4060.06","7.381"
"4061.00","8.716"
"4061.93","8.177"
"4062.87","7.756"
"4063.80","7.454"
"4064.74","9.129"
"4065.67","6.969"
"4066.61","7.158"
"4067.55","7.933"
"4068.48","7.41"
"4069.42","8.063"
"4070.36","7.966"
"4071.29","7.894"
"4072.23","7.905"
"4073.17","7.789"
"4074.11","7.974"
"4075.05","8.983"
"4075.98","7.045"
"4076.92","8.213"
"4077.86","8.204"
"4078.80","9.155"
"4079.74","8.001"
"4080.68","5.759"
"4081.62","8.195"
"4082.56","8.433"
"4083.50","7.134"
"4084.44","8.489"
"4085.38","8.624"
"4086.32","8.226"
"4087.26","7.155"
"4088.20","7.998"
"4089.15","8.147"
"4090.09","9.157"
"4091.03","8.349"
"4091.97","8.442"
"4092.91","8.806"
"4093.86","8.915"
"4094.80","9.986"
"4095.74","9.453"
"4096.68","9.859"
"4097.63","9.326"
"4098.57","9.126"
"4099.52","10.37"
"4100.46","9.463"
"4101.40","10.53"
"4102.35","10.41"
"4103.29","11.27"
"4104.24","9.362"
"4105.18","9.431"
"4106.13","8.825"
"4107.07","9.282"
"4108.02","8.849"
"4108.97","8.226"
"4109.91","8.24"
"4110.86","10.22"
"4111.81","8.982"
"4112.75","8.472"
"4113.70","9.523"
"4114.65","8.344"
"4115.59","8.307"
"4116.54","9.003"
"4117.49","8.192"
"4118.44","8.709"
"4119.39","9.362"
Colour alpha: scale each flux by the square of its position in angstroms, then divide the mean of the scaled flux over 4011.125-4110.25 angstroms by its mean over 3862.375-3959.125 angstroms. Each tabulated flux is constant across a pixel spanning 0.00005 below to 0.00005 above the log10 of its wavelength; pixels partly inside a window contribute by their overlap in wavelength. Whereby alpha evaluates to 0.95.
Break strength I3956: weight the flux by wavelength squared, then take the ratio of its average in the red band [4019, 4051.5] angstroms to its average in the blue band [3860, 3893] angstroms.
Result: 0.8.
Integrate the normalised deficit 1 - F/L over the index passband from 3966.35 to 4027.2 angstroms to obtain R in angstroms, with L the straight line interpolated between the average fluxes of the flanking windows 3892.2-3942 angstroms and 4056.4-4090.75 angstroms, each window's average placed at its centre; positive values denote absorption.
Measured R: 1.94 angstroms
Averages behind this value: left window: 8.73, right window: 7.89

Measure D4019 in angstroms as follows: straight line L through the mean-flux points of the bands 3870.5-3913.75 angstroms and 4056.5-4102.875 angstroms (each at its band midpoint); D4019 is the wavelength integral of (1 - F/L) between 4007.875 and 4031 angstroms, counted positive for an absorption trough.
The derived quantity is 2.4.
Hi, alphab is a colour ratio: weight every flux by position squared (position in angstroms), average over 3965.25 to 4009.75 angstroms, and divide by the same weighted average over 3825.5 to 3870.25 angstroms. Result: 0.97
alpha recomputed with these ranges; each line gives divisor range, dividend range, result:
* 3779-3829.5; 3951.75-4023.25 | 1.01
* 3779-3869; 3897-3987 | 1.04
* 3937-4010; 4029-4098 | 0.95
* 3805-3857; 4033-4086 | 0.95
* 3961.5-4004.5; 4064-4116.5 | 1.06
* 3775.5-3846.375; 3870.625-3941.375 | 1.04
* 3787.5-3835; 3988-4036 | 0.94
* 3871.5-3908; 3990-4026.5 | 0.87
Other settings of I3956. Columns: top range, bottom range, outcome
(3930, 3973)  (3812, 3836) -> 1.09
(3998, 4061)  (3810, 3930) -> 0.89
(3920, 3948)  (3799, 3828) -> 1.00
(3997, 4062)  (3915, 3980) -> 0.87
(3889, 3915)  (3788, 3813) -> 1.06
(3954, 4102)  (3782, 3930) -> 0.97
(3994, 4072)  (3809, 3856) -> 0.92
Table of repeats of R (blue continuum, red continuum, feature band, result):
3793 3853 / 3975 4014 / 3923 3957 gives -1.98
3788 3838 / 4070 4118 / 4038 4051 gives 1.87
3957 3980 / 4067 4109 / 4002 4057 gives 8.66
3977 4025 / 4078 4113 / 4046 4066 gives 2.03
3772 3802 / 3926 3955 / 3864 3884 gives -1.80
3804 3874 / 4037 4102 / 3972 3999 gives 1.00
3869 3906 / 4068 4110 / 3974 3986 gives 0.94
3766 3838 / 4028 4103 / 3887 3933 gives -1.75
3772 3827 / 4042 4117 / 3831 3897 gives -3.72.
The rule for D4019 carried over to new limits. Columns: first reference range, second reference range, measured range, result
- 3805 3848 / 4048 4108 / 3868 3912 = -3.0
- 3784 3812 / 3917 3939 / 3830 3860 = -0.7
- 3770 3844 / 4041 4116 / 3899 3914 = -0.1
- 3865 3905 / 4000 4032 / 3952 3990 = -3.8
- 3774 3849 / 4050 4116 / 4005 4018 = 1.3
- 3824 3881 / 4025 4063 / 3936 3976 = -4.8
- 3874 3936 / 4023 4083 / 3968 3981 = -0.4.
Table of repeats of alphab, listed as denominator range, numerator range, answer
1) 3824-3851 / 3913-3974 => 1.05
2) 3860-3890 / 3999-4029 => 0.83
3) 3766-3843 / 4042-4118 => 1.04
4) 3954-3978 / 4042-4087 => 0.84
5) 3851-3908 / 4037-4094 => 0.91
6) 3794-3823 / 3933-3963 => 1.07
